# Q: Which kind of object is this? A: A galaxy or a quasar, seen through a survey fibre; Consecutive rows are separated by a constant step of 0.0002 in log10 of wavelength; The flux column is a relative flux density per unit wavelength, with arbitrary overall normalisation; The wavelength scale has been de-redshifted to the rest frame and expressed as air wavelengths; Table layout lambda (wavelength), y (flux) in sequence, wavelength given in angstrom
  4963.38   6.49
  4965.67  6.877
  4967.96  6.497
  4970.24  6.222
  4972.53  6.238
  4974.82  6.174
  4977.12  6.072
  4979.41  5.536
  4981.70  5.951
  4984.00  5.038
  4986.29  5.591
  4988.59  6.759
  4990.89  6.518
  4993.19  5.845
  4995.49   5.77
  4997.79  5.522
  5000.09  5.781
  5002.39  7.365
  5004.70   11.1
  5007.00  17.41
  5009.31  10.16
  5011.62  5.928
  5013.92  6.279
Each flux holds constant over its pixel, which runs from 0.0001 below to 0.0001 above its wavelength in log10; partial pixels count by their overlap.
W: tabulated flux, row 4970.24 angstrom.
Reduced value 6.222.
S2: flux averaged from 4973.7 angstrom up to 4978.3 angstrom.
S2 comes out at 6.11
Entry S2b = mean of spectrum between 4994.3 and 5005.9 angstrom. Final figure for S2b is 7.15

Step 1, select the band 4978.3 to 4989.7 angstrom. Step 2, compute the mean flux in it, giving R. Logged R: 5.77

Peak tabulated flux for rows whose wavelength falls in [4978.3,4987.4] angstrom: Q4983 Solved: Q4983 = 5.951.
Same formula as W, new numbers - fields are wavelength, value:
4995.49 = 5.77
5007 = 17.41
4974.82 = 6.174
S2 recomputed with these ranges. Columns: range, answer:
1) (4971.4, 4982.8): 5.99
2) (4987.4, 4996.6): 6.22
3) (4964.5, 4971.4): 6.53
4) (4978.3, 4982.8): 5.75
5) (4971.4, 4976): 6.19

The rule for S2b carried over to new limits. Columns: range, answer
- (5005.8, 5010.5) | 13.7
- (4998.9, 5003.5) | 6.56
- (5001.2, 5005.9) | 9.3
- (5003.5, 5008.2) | 14.1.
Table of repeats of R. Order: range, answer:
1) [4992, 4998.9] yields 5.72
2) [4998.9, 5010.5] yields 10.3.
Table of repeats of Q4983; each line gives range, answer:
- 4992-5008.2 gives 17.41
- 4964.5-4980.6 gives 6.877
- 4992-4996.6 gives 5.845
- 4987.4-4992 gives 6.759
